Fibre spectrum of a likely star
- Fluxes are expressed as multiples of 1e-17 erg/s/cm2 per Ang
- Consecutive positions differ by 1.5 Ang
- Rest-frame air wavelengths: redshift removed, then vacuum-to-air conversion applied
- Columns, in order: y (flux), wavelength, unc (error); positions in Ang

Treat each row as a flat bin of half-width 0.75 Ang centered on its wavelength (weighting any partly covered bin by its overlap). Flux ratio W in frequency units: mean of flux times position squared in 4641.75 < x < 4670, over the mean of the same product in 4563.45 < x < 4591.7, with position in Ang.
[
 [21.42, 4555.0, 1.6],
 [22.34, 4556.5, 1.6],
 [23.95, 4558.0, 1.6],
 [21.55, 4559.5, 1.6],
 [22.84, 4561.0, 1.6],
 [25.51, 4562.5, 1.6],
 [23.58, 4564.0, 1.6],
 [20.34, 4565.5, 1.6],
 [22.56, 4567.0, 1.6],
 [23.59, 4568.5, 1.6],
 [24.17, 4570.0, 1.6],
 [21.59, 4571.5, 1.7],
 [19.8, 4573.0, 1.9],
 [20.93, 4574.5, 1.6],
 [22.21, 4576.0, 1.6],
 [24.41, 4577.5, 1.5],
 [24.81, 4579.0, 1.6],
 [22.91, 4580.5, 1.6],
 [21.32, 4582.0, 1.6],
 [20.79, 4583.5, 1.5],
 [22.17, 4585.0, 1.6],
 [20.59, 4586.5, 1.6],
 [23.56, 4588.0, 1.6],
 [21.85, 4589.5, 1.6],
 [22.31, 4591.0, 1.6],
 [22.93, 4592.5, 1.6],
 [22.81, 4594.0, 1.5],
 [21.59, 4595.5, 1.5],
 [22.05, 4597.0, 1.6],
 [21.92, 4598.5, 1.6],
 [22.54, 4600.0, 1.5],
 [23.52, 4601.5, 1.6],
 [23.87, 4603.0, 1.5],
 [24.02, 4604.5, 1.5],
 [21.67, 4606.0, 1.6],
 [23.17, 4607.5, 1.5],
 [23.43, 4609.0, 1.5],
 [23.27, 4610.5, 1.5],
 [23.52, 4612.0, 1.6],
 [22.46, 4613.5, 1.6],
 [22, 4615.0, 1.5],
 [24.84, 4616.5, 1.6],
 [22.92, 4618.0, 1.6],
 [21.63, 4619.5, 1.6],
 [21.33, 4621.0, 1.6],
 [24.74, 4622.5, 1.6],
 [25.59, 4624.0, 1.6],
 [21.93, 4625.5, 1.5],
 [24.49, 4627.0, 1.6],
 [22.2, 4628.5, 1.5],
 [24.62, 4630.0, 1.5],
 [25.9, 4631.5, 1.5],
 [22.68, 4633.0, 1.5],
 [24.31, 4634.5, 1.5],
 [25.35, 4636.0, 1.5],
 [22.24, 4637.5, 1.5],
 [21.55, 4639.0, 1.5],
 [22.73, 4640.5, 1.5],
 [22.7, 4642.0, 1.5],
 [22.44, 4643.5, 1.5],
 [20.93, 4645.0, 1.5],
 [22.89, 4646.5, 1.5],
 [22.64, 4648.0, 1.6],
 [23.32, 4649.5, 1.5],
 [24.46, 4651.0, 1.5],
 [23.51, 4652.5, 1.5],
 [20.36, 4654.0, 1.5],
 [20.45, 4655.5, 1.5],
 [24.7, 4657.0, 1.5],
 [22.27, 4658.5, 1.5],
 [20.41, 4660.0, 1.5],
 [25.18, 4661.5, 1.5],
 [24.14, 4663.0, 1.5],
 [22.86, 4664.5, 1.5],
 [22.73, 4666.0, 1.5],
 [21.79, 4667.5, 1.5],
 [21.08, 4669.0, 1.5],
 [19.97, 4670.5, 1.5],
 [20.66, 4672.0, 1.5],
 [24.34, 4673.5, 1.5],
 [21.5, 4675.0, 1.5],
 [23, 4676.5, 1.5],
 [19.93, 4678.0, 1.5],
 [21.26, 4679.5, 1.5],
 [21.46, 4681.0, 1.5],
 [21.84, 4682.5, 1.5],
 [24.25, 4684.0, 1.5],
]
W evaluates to 1.05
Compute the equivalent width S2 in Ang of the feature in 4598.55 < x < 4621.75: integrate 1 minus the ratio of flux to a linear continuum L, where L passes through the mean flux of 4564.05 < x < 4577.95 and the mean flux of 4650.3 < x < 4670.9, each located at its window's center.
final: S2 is -0.6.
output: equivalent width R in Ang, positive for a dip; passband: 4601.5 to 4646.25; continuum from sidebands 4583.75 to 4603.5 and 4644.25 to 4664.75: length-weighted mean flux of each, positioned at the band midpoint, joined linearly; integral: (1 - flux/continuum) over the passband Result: -1.28 Ang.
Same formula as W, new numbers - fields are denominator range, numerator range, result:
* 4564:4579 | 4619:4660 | 1.06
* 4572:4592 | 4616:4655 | 1.07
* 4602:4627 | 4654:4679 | 0.98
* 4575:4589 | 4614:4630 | 1.05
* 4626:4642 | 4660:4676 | 0.96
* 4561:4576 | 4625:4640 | 1.08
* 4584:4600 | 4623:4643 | 1.08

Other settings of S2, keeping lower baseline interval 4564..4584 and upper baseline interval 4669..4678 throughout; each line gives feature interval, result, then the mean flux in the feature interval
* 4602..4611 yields -0.5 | 23.2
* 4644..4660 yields -0.5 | 22.5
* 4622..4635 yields -1.2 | 24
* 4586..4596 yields 0.0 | 22.3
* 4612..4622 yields -0.3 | 22.7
